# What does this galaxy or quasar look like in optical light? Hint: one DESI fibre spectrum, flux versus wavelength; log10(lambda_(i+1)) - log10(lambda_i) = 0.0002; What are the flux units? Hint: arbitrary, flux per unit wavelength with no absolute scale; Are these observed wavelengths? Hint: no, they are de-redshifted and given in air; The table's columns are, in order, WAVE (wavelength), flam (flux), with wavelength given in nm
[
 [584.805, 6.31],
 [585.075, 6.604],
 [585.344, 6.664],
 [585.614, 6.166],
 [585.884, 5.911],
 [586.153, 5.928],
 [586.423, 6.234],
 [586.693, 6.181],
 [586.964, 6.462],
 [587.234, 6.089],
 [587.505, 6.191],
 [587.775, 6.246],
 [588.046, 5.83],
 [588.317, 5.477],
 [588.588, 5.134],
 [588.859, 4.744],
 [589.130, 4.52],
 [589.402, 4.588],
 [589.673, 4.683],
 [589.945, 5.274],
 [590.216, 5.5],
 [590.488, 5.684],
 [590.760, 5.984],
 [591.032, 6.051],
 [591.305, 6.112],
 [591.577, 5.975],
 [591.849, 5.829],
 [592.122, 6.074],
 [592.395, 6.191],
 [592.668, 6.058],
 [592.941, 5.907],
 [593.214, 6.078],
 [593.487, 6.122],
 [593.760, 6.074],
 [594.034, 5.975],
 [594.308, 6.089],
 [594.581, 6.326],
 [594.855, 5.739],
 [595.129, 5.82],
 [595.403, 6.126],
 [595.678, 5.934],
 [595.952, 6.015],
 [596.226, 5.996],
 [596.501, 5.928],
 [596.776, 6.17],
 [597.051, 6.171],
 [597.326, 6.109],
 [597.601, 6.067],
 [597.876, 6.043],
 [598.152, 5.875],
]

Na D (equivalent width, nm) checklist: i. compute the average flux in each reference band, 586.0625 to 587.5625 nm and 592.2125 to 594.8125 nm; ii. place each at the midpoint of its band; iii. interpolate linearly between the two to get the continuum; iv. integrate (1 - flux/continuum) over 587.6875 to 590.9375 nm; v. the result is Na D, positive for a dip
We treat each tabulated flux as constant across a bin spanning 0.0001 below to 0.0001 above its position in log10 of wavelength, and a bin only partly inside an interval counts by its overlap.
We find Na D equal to 0.45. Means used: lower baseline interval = 6.18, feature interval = 5.3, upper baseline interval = 6.08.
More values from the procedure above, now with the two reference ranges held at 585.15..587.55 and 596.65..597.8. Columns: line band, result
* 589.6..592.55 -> 0.186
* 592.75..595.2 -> 0.052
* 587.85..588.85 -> 0.123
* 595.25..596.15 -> 0.017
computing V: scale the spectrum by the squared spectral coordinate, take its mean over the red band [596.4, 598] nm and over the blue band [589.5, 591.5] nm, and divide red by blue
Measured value 1.11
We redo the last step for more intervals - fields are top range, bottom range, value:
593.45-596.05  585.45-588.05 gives 1.01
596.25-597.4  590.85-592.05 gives 1.03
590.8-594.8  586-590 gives 1.10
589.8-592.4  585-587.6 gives 0.95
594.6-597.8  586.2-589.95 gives 1.11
